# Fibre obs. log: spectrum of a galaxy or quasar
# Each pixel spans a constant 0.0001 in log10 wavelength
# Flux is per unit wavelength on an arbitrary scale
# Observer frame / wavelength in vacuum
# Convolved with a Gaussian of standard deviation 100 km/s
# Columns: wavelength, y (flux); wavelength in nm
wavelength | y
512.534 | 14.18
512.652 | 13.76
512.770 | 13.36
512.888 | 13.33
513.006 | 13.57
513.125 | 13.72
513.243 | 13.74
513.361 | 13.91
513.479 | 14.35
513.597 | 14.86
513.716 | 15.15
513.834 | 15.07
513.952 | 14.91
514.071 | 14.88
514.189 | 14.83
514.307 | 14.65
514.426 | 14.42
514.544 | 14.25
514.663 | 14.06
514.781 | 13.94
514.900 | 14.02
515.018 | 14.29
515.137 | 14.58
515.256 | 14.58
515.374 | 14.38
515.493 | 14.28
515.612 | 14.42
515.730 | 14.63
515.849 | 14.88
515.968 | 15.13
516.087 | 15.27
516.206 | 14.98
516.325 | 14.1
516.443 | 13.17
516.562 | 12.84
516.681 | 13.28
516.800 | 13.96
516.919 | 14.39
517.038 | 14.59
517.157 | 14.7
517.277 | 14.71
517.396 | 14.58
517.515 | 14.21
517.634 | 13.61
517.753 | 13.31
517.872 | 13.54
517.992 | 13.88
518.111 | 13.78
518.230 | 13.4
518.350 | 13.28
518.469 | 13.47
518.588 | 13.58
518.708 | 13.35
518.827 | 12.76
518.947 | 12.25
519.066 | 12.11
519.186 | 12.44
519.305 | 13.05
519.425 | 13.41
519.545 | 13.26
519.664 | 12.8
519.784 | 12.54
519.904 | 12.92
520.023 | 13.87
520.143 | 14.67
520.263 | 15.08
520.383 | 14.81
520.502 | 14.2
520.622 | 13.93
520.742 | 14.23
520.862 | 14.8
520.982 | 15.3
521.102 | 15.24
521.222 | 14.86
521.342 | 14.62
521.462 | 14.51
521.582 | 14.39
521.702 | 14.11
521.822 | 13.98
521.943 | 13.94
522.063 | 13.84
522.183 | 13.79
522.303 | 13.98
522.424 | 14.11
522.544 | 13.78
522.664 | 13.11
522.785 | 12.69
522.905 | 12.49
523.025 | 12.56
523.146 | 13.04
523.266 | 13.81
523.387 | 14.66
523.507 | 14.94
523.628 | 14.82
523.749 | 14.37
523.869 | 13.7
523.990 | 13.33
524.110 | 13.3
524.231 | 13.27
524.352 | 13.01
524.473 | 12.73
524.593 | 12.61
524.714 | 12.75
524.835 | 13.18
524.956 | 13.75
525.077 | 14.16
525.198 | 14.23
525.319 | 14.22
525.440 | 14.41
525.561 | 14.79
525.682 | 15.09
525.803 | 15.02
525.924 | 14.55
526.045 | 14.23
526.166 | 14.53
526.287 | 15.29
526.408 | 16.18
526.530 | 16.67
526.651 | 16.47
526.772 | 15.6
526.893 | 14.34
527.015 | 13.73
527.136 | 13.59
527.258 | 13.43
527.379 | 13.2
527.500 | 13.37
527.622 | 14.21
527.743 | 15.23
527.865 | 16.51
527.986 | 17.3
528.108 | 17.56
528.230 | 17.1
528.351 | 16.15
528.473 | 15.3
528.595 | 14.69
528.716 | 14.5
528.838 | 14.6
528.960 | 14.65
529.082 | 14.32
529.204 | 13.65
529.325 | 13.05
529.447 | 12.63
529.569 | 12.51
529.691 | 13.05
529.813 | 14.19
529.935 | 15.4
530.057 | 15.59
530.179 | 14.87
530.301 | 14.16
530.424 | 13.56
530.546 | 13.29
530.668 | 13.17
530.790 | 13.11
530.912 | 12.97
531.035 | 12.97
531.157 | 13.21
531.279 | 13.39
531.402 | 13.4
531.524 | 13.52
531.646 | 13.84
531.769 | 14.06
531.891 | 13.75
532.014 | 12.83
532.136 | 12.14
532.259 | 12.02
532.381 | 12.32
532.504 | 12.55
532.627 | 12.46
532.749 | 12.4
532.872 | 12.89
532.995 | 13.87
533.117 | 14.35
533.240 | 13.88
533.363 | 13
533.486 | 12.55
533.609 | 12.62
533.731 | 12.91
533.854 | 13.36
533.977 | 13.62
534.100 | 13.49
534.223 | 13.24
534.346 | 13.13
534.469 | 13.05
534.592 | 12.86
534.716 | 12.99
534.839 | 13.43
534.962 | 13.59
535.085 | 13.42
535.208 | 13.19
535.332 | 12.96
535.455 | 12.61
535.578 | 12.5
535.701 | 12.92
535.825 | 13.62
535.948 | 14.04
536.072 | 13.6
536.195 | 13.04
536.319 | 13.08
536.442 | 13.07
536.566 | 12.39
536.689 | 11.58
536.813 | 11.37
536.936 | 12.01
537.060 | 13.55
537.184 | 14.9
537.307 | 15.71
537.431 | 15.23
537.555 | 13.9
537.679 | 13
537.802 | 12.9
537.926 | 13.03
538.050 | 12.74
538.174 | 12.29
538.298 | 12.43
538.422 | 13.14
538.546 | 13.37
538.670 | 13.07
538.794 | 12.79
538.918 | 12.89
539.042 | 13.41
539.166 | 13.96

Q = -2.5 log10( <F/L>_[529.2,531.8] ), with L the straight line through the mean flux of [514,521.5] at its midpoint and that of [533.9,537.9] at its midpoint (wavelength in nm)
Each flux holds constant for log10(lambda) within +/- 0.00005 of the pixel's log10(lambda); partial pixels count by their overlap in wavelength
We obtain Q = -0.01 mag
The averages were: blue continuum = 14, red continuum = 13.2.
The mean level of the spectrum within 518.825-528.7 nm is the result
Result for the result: 14.2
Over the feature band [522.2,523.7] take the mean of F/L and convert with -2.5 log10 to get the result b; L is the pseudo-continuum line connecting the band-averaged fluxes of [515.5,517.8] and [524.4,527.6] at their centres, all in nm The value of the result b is 0.05 mag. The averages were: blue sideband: 14.3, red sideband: 14.3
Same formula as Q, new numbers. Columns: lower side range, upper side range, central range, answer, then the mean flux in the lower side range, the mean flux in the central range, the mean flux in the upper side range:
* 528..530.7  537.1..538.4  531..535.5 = 0.08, 14.5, 13.1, 13.6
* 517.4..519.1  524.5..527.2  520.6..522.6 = -0.03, 13.4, 14.3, 14.5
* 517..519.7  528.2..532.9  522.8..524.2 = -0.01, 13.5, 13.7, 13.7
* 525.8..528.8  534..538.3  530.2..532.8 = 0.09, 15.2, 13.1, 13.2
